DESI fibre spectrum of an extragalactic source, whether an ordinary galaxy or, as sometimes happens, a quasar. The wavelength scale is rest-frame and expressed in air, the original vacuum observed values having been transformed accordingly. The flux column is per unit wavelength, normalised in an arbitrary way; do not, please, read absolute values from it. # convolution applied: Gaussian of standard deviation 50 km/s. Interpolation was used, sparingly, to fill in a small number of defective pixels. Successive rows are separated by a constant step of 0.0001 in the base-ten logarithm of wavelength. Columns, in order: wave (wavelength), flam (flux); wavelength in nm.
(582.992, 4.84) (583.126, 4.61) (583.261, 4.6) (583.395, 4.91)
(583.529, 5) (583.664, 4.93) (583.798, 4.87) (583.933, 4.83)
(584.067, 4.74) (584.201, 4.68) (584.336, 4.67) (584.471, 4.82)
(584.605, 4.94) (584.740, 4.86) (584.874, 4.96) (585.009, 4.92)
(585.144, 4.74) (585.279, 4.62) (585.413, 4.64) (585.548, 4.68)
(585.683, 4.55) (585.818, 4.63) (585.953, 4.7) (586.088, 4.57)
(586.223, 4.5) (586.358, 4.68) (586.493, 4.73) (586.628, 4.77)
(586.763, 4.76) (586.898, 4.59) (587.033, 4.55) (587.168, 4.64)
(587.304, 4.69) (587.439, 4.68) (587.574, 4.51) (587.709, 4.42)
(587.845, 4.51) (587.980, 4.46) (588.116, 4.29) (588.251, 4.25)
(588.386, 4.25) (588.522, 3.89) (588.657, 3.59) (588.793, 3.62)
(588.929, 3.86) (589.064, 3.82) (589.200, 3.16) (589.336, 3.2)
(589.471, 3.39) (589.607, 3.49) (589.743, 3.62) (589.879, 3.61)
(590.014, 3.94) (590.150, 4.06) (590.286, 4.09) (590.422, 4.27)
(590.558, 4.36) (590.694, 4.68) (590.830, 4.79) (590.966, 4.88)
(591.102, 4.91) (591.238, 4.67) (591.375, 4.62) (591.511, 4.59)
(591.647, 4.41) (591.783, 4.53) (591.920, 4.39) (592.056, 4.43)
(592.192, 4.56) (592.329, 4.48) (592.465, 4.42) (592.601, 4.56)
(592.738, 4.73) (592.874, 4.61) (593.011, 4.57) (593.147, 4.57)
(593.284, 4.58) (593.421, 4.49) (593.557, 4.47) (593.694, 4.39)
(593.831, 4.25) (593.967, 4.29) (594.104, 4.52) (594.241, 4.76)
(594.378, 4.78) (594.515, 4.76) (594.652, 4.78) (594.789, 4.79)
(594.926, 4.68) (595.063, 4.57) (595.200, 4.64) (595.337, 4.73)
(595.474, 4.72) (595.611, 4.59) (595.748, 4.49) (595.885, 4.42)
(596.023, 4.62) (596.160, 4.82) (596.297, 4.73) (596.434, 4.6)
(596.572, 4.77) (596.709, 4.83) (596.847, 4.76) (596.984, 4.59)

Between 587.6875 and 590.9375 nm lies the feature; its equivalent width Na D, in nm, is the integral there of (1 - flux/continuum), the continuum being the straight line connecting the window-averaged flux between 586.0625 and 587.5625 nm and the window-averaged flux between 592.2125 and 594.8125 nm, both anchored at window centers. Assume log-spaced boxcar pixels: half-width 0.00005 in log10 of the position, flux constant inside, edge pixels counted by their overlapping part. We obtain 0.44 nm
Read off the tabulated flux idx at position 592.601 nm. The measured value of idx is 4.56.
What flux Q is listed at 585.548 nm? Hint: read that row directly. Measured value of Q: 4.68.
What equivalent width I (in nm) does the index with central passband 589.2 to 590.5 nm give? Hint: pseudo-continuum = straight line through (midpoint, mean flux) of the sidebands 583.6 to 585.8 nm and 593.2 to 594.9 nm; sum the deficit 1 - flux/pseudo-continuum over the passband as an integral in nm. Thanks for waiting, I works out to 0.264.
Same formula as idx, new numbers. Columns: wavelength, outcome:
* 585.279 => 4.62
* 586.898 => 4.59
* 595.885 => 4.42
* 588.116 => 4.29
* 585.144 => 4.74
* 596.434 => 4.6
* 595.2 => 4.64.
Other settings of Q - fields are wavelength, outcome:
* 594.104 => 4.52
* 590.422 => 4.27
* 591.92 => 4.39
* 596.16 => 4.82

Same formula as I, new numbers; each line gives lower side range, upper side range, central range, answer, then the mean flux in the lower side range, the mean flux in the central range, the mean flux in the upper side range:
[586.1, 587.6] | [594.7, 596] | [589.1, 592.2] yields 0.298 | 4.65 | 4.19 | 4.63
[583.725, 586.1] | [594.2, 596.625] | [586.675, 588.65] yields 0.122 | 4.75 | 4.44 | 4.68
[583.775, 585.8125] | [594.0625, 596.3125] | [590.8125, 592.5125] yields 0.041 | 4.76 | 4.59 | 4.67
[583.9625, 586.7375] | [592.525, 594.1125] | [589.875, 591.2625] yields 0.049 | 4.72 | 4.42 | 4.5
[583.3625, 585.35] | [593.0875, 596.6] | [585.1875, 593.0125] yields 0.624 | 4.83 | 4.35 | 4.61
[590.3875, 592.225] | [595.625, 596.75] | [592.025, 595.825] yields 0.034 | 4.58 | 4.58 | 4.65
